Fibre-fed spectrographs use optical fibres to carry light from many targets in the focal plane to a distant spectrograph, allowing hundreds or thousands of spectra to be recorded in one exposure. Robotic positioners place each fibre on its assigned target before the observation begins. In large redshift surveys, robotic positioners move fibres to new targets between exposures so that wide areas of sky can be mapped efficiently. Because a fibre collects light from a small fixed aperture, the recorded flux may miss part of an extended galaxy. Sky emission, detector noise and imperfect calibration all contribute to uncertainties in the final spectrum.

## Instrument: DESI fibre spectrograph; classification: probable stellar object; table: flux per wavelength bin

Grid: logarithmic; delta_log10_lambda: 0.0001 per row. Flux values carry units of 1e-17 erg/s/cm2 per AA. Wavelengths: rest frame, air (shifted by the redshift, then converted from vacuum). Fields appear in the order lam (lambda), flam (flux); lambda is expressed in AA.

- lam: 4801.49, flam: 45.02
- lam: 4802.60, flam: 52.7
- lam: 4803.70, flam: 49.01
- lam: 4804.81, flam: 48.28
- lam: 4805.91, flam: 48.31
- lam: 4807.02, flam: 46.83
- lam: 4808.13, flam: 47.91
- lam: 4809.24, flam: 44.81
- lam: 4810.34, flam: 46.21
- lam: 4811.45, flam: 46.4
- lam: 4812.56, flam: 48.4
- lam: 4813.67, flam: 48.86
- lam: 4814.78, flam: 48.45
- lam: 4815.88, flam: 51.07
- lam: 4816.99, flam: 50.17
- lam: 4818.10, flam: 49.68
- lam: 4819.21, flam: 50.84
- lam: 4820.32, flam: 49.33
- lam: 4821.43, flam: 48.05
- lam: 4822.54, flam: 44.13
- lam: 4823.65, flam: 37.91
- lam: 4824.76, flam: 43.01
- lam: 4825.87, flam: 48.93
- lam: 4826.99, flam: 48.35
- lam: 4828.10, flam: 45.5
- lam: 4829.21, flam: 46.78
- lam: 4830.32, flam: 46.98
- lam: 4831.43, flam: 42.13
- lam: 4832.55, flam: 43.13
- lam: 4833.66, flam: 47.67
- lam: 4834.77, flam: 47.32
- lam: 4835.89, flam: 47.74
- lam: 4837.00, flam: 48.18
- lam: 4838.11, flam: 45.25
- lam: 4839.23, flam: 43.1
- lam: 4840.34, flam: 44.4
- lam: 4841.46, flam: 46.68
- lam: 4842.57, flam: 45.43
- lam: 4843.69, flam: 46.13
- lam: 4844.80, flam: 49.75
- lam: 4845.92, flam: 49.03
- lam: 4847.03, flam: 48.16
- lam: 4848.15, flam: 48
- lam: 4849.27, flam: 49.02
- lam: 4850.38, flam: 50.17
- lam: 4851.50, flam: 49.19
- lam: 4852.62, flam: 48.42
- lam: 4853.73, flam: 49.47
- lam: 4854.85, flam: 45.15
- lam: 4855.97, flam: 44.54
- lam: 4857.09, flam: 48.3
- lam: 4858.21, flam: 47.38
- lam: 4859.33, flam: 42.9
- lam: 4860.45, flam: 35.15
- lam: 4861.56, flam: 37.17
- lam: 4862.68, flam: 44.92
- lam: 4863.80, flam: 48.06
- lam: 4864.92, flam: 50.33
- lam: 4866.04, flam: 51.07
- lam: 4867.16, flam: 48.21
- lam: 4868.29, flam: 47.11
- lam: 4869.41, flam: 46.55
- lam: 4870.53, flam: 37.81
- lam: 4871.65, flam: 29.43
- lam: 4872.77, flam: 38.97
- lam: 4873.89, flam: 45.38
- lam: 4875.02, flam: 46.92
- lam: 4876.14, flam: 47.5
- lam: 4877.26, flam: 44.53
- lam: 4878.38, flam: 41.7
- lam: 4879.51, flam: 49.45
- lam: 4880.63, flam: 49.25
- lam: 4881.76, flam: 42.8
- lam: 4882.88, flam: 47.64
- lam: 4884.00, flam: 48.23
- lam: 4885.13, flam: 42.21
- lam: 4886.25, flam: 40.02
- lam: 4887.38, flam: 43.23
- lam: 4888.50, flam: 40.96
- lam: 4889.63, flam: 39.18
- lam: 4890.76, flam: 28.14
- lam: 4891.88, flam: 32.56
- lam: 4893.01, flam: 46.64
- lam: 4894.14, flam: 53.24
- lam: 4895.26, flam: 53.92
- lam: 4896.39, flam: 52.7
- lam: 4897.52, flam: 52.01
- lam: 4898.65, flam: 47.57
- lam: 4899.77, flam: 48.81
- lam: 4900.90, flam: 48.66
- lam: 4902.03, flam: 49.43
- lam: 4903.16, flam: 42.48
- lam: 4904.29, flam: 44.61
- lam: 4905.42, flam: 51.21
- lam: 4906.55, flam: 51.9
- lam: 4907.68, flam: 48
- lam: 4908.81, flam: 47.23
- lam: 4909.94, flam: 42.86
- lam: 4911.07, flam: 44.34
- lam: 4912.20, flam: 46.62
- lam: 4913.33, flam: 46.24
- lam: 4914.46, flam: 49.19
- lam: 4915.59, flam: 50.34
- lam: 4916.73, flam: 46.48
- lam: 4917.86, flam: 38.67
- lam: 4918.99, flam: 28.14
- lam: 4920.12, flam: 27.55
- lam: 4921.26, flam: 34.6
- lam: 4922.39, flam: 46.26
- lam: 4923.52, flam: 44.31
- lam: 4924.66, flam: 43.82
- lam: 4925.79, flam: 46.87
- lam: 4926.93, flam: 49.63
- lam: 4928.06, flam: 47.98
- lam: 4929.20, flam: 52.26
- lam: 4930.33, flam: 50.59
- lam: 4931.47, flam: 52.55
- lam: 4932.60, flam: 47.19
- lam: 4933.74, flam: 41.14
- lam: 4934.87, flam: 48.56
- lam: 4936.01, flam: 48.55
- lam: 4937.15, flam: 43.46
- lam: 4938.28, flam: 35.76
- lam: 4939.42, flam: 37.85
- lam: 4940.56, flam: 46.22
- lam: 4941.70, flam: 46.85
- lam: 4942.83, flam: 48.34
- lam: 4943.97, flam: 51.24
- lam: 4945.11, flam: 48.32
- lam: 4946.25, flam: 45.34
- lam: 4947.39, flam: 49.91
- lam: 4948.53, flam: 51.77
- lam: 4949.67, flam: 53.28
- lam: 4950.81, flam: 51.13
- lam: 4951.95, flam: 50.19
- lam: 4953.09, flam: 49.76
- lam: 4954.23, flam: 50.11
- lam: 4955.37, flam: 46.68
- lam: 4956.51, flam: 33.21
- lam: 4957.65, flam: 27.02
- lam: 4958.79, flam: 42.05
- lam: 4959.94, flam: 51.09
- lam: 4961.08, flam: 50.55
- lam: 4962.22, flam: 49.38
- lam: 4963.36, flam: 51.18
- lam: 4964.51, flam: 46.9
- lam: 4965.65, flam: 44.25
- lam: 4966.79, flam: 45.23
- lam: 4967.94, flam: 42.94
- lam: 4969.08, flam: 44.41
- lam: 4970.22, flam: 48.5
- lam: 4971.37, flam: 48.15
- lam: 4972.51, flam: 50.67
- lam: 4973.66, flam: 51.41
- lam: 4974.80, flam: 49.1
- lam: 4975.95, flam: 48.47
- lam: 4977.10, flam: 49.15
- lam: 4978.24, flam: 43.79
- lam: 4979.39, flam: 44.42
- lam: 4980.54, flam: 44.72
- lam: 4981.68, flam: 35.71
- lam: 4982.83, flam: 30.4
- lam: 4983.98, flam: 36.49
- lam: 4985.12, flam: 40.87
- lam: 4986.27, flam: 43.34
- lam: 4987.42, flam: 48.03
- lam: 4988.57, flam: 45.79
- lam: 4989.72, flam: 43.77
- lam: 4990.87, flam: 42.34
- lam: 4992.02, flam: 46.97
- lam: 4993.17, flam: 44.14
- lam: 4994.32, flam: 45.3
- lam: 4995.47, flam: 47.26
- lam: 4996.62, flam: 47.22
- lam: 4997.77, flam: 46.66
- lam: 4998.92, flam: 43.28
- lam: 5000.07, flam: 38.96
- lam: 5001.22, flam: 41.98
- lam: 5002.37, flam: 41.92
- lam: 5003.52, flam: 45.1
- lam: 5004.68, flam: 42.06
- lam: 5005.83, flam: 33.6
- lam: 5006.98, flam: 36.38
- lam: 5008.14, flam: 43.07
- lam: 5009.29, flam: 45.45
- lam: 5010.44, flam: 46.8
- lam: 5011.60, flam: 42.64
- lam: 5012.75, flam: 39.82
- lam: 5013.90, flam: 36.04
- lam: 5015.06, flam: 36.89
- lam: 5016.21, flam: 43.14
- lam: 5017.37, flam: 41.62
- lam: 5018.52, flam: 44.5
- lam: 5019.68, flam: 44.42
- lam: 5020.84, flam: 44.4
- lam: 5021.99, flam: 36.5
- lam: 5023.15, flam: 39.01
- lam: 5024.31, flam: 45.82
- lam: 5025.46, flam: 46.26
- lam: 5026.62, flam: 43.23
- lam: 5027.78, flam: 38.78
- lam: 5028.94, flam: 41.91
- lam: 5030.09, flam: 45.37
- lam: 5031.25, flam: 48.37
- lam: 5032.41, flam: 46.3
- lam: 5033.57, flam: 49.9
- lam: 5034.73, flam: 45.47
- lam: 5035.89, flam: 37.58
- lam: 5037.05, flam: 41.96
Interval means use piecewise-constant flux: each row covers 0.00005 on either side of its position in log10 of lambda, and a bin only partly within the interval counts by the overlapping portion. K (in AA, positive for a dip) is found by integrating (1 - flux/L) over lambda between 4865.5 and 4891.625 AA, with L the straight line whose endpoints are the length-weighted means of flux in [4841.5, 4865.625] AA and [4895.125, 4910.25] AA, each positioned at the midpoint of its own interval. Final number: 2.4 AA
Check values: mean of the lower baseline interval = 46.6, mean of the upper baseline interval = 48.6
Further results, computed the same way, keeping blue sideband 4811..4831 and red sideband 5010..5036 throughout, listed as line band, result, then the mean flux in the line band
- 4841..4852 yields -0.3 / 48.2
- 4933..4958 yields -0.7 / 45.8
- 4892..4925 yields -0.1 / 45.6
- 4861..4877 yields 0.7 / 44.3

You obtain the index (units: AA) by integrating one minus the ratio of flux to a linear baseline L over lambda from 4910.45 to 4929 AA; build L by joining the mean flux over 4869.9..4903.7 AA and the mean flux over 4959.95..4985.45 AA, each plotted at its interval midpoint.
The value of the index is 0.60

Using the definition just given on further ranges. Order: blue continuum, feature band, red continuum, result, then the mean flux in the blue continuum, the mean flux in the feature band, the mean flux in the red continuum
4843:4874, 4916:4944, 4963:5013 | 0.4 AA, 45.6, 44.1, 44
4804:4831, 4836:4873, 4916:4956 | 0.9 AA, 47.3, 45.6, 45.8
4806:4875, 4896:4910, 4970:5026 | -1.1 AA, 46.2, 48.4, 43.3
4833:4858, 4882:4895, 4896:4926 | 1.0 AA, 47.3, 42.3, 45.2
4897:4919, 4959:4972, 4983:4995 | -0.9 AA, 46.7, 47.4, 43.3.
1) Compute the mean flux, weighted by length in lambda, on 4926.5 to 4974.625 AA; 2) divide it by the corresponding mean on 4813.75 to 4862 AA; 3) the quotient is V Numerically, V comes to 1.01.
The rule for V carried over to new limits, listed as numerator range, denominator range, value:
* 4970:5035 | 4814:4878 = 0.94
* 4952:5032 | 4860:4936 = 0.97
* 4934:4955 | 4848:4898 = 1.06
